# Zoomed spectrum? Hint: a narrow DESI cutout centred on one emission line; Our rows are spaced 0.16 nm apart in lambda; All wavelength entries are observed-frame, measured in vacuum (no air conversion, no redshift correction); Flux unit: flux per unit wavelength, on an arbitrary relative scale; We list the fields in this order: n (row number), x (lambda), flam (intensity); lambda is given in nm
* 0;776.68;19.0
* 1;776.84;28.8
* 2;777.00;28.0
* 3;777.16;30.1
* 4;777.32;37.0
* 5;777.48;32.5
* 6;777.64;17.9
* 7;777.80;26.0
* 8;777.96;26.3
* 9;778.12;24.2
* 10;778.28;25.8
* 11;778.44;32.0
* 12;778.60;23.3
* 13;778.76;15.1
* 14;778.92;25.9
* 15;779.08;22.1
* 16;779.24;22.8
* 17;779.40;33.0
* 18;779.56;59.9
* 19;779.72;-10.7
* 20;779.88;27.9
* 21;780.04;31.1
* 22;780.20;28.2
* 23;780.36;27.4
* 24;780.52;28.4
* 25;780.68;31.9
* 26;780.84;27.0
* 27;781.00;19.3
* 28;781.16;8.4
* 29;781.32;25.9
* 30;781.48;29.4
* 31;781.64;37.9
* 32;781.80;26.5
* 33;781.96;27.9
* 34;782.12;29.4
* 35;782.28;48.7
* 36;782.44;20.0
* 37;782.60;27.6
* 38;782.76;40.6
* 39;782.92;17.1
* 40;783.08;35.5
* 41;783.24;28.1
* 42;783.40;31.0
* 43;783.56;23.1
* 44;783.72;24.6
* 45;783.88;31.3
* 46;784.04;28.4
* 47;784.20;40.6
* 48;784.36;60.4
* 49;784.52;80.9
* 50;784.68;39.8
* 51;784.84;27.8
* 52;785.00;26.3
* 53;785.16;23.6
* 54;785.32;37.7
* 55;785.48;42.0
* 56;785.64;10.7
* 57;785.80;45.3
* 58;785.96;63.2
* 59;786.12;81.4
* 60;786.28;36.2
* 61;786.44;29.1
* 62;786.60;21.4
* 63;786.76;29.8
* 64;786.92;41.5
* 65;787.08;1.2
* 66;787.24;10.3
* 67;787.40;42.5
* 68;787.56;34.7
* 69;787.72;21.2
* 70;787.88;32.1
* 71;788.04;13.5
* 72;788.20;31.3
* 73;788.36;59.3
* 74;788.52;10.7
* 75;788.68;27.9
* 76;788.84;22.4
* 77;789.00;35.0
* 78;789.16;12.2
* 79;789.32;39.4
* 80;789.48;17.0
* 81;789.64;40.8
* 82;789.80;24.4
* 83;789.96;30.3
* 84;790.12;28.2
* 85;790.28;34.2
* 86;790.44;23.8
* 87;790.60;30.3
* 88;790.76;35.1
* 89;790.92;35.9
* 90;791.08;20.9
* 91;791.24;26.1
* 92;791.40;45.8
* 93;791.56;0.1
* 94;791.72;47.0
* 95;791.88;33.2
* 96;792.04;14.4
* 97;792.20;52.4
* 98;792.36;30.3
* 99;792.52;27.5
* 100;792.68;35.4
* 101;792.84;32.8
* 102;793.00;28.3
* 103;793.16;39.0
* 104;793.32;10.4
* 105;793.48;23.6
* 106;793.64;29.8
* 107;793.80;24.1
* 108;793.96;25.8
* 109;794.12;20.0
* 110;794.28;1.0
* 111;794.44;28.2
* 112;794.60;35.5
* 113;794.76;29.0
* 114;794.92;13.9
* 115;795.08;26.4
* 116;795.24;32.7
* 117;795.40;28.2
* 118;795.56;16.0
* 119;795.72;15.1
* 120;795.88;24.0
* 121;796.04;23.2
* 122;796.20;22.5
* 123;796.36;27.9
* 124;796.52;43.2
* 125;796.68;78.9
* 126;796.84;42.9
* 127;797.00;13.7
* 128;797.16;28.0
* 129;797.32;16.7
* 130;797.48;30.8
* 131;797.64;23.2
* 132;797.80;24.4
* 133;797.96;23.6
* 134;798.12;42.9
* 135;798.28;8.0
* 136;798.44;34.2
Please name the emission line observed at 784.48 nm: [S II]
